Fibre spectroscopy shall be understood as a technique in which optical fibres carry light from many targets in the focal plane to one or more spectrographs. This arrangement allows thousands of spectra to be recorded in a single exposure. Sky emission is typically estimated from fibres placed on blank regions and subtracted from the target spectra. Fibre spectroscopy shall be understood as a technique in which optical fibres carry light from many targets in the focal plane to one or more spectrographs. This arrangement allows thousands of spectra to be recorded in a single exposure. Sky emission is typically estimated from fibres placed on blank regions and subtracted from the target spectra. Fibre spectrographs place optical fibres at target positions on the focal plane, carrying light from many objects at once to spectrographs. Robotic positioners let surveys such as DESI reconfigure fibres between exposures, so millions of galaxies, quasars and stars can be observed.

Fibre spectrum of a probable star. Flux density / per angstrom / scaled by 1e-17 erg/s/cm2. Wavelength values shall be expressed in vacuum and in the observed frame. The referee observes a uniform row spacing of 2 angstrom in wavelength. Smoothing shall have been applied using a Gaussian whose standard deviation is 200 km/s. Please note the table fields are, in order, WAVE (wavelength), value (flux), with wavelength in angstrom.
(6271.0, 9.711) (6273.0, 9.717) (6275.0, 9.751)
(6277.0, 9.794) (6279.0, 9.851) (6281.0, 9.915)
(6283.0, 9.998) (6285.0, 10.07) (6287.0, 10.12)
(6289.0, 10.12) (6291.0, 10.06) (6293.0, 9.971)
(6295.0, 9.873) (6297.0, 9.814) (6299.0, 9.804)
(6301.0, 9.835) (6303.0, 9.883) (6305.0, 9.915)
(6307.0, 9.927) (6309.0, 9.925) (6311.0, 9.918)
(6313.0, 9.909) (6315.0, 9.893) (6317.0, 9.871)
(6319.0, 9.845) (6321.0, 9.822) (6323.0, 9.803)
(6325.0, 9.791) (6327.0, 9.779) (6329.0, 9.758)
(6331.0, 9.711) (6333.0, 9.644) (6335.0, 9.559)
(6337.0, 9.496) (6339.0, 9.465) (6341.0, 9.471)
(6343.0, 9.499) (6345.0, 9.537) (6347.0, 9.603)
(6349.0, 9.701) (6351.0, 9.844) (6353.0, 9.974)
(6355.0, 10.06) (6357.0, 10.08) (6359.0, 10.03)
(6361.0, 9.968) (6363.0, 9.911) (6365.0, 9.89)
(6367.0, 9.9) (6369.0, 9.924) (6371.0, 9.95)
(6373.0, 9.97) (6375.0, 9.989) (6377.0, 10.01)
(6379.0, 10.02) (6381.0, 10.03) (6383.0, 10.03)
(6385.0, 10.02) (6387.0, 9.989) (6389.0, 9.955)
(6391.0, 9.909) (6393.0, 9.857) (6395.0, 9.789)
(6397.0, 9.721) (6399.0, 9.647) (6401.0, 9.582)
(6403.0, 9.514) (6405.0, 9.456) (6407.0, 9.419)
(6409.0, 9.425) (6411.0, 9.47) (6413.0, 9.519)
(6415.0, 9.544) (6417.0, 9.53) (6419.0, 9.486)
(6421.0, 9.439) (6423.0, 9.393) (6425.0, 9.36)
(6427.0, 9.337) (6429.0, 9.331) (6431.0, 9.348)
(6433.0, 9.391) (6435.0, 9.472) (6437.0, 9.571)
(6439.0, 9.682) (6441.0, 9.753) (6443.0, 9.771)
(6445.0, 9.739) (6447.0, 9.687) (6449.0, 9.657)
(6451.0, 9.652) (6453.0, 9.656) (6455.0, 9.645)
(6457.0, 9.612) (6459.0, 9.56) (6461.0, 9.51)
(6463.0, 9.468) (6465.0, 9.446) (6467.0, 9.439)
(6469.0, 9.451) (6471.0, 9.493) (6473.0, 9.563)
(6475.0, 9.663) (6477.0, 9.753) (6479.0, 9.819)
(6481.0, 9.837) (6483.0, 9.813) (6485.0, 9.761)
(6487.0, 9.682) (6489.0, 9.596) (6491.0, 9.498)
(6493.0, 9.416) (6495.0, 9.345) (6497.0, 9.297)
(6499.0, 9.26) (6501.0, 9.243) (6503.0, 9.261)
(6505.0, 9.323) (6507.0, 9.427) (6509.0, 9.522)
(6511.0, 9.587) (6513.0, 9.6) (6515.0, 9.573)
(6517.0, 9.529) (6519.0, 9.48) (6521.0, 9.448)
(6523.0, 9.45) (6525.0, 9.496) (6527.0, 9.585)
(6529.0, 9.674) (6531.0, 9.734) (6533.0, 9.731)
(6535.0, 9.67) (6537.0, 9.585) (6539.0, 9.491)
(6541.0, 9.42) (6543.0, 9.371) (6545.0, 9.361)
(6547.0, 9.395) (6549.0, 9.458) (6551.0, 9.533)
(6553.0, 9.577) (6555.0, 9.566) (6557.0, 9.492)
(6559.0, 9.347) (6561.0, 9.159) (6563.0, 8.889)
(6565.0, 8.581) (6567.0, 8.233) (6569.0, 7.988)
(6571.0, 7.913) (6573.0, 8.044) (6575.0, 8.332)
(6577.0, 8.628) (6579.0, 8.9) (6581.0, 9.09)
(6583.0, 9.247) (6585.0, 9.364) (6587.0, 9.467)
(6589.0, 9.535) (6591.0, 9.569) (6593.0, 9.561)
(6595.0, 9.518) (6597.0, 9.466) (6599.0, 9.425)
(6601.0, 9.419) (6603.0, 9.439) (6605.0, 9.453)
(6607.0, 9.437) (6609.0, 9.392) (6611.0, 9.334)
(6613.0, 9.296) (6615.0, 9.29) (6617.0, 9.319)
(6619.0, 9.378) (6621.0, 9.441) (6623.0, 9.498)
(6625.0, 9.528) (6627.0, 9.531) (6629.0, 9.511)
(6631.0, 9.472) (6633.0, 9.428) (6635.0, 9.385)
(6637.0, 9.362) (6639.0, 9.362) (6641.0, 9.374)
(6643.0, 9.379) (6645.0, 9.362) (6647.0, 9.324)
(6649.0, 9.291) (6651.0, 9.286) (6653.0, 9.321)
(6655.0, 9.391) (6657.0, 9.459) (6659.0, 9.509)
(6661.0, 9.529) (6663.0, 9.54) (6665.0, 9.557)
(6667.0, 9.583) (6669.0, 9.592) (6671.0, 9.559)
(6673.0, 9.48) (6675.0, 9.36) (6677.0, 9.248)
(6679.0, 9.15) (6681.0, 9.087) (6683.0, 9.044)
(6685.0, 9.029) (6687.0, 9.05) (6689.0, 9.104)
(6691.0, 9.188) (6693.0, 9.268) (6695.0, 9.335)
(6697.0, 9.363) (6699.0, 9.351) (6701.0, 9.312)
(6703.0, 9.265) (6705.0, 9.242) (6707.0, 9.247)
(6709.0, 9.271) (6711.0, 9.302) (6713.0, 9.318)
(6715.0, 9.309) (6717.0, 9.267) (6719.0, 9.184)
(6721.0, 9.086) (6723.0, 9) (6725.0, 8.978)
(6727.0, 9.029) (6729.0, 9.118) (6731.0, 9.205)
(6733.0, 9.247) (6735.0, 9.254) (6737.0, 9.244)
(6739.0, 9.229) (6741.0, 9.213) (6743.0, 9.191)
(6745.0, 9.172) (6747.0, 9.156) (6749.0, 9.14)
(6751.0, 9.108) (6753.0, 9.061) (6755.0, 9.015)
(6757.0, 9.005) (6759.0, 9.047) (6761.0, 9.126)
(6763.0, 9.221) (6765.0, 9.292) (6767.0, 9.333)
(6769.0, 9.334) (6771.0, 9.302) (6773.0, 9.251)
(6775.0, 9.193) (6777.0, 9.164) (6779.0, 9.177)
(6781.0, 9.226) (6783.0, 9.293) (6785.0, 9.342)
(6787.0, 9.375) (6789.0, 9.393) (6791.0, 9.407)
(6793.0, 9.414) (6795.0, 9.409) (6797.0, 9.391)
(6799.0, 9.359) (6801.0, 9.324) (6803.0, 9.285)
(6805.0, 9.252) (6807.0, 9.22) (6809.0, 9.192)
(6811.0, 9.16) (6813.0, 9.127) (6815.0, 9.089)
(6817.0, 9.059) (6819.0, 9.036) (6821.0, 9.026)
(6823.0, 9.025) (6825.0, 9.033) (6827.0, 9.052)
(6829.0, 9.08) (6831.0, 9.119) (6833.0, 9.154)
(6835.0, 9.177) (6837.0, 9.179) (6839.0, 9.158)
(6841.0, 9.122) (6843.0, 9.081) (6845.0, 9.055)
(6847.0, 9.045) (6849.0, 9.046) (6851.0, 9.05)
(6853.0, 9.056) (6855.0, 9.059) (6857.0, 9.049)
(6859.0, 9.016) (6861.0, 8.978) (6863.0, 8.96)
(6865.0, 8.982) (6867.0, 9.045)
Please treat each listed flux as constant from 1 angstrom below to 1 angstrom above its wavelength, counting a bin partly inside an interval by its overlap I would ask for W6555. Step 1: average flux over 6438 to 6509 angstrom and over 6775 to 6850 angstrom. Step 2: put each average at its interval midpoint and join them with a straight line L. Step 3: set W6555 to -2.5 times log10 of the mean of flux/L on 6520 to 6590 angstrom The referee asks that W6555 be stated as 0.03 mag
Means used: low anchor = 9.56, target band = 9.19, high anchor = 9.19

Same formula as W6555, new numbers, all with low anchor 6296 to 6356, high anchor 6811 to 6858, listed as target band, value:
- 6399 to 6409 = 0.018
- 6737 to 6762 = 0.008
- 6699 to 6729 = 0.005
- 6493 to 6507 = 0.026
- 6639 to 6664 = -0.008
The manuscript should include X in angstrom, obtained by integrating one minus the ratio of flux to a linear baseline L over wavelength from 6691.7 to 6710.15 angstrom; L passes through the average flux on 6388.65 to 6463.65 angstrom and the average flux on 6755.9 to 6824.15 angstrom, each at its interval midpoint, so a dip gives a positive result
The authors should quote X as 0.0 angstrom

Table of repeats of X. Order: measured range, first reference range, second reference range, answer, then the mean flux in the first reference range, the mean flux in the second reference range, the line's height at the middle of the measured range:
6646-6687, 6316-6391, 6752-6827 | 0.1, 9.84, 9.21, 9.39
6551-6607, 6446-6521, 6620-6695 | 2.1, 9.54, 9.37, 9.45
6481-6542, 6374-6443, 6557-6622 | -1.2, 9.65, 9.11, 9.34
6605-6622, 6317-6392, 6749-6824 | 0.2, 9.84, 9.22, 9.46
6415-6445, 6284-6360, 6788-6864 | 0.6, 9.83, 9.15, 9.68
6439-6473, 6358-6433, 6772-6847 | 0.2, 9.72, 9.2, 9.64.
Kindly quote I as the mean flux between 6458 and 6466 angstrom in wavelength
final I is 9.5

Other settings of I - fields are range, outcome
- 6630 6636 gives 9.43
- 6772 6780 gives 9.2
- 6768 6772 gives 9.32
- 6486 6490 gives 9.64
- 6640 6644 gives 9.38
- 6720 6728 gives 9.02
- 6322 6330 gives 9.78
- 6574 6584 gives 8.84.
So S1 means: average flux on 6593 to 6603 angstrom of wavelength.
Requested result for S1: 9.47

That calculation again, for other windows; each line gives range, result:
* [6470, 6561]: 9.52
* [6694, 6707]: 9.31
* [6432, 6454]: 9.64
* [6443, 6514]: 9.55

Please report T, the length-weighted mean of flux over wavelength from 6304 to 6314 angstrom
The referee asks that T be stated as 9.92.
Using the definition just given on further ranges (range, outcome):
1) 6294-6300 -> 9.83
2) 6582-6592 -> 9.44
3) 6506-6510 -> 9.47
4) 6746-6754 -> 9.12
